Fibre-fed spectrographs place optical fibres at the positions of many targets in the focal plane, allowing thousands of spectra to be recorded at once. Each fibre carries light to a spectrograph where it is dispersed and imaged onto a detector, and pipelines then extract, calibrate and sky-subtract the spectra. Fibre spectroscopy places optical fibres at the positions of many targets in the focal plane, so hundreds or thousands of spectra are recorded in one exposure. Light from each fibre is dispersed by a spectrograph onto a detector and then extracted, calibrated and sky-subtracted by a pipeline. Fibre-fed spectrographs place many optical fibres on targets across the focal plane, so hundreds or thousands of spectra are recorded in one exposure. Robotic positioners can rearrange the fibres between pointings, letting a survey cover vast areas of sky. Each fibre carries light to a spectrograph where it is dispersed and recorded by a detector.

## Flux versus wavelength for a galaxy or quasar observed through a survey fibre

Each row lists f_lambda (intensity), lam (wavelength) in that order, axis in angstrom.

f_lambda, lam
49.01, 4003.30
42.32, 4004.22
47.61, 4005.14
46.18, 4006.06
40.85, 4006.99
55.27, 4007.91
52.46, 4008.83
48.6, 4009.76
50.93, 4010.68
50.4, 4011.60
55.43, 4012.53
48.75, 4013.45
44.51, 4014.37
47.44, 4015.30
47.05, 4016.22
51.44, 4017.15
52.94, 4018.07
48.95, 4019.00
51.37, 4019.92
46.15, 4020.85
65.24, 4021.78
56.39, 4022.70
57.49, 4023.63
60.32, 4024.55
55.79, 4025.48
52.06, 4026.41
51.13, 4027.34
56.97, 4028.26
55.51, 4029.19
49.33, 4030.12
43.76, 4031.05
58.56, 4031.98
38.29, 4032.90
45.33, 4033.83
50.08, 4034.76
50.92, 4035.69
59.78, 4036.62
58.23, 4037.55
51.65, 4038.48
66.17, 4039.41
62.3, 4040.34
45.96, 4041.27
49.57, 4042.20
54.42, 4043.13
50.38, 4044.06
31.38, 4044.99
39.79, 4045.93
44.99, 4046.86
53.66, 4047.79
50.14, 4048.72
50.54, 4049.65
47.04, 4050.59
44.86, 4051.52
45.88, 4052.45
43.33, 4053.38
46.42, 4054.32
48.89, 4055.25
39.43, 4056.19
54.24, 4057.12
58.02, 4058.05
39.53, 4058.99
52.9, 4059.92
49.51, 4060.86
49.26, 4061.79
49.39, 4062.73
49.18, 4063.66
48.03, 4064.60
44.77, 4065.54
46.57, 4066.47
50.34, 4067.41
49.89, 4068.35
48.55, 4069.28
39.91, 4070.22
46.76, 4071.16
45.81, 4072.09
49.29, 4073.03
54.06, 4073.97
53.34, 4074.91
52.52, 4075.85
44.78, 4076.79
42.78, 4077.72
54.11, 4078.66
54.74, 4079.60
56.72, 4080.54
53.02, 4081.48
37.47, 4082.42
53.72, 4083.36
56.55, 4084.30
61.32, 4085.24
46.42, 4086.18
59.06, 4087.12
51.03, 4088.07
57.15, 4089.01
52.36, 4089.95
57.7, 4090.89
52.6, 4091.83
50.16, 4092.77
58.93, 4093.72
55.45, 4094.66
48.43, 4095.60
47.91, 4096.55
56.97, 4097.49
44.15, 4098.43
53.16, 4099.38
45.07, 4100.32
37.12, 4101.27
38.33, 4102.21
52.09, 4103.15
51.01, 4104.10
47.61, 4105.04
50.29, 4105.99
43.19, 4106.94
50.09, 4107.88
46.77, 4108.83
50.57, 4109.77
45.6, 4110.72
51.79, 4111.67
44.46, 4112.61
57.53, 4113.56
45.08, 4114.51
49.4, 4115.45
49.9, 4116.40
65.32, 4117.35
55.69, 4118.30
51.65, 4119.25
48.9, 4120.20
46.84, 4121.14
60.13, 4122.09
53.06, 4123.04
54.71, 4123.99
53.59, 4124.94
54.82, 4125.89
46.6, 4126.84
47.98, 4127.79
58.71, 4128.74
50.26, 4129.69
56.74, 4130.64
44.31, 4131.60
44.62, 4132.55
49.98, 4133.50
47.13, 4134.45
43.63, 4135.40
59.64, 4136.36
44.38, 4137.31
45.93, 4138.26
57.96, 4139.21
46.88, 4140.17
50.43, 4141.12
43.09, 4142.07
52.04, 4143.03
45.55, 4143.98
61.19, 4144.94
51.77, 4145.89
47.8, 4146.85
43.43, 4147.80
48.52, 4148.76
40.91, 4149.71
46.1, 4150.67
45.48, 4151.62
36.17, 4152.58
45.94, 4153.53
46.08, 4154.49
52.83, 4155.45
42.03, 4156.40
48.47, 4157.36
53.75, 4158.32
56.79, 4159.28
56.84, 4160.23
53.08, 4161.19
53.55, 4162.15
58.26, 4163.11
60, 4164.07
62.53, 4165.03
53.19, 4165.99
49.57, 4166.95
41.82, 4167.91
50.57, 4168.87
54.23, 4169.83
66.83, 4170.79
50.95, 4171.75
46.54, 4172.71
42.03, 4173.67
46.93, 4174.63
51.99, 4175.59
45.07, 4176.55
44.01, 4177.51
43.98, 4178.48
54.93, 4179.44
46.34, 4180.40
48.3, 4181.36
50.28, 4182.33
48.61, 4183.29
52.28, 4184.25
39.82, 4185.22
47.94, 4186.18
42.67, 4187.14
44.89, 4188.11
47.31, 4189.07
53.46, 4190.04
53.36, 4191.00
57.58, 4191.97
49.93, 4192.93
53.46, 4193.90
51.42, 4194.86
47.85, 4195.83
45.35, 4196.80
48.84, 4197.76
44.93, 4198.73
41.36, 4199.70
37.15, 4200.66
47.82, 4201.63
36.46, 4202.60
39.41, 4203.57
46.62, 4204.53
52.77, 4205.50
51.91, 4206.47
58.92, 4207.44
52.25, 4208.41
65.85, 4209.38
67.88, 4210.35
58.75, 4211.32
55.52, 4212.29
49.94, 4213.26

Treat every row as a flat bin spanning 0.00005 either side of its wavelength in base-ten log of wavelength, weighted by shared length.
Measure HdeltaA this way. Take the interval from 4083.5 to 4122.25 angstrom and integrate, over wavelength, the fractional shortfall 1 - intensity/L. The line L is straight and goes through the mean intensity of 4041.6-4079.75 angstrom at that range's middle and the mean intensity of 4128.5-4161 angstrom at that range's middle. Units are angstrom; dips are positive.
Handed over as -2.0 angstrom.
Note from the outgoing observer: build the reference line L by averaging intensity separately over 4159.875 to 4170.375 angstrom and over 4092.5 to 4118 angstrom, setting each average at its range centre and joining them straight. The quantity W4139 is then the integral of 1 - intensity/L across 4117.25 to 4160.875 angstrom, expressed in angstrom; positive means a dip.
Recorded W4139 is 1.7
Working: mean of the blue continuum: 49.5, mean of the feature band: 50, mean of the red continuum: 54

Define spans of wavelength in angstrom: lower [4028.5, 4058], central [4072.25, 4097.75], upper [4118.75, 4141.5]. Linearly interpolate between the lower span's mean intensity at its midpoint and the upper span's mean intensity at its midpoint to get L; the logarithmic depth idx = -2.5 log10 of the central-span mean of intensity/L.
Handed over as -0.05 mag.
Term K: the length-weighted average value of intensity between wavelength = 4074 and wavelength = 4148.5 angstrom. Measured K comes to 50.7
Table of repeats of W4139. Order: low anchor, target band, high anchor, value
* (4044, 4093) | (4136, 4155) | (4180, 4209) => 0.24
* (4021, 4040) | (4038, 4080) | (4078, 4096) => 3.89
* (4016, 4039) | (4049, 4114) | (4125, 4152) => 1.86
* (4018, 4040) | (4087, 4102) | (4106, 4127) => 0.15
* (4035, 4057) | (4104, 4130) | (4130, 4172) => -0.60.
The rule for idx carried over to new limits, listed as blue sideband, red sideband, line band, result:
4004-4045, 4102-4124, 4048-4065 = 0.064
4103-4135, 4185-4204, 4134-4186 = -0.023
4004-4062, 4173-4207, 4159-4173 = -0.140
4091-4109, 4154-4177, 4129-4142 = 0.027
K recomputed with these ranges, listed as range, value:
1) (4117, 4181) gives 50.4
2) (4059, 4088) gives 49.9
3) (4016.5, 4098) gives 50.8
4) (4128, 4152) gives 49.1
